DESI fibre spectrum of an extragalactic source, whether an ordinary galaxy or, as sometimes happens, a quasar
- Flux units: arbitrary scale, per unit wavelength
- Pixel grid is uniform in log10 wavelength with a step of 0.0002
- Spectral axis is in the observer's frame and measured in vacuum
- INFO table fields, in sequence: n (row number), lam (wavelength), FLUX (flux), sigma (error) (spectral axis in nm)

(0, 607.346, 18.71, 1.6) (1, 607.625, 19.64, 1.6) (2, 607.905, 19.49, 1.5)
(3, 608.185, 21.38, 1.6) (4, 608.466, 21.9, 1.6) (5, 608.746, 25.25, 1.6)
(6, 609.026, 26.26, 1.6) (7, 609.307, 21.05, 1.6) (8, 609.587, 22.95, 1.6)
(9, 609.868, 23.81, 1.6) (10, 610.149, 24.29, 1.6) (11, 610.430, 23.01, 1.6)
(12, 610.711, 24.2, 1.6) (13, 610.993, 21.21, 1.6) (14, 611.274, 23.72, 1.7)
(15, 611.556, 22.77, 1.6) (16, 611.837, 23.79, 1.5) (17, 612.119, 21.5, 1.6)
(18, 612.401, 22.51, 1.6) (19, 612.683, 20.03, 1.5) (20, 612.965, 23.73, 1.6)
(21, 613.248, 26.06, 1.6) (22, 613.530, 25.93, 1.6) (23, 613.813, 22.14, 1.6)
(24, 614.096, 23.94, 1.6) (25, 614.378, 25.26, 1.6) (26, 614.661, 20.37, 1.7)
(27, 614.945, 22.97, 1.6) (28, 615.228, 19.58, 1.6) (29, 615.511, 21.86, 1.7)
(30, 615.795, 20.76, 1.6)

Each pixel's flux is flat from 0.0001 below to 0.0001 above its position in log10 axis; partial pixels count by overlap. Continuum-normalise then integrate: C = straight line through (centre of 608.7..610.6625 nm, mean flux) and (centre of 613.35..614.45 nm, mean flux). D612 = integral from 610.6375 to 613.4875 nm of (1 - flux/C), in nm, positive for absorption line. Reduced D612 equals 0.13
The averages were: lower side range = 23.8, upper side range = 24.3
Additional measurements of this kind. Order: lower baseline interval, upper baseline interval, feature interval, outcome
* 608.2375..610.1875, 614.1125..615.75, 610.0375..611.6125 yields -0.01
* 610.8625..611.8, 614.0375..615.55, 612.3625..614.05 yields -0.07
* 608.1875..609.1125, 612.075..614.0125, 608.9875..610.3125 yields 0.02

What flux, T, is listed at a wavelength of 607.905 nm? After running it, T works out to 19.49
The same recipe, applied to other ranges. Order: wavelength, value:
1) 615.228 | 19.58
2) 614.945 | 22.97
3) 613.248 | 26.06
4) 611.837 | 23.79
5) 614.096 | 23.94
